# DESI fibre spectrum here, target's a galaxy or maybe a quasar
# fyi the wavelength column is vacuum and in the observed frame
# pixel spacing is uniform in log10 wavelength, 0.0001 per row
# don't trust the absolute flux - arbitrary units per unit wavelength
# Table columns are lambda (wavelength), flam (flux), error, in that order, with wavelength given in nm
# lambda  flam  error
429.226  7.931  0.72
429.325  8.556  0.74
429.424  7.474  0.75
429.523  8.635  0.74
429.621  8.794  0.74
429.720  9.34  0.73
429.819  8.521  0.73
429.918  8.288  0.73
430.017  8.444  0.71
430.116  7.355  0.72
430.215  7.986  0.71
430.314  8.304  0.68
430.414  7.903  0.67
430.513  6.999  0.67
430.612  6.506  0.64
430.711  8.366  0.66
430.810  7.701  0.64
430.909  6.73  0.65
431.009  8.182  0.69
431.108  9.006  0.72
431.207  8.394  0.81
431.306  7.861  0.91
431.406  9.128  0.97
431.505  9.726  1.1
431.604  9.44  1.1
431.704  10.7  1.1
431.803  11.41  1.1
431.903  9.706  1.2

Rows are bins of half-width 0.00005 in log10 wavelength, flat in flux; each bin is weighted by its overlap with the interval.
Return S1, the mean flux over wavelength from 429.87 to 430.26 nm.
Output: 8.02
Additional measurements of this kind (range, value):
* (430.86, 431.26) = 8.08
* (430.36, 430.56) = 7.44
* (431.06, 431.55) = 8.82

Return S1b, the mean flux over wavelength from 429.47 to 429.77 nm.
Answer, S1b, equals 8.93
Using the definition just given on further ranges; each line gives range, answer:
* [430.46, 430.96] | 7.27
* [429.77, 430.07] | 8.41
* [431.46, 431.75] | 9.94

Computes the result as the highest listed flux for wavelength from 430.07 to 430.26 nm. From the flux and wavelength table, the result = 7.986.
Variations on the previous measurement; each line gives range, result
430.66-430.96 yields 8.366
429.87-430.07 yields 8.444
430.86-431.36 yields 9.006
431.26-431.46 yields 9.128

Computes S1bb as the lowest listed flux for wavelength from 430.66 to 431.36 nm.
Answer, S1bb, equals 6.73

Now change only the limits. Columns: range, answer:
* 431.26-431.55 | 7.861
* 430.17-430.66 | 6.506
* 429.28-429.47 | 7.474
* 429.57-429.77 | 8.794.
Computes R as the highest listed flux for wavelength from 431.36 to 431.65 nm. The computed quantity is 9.726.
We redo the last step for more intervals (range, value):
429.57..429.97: 9.34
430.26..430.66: 8.304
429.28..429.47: 8.556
